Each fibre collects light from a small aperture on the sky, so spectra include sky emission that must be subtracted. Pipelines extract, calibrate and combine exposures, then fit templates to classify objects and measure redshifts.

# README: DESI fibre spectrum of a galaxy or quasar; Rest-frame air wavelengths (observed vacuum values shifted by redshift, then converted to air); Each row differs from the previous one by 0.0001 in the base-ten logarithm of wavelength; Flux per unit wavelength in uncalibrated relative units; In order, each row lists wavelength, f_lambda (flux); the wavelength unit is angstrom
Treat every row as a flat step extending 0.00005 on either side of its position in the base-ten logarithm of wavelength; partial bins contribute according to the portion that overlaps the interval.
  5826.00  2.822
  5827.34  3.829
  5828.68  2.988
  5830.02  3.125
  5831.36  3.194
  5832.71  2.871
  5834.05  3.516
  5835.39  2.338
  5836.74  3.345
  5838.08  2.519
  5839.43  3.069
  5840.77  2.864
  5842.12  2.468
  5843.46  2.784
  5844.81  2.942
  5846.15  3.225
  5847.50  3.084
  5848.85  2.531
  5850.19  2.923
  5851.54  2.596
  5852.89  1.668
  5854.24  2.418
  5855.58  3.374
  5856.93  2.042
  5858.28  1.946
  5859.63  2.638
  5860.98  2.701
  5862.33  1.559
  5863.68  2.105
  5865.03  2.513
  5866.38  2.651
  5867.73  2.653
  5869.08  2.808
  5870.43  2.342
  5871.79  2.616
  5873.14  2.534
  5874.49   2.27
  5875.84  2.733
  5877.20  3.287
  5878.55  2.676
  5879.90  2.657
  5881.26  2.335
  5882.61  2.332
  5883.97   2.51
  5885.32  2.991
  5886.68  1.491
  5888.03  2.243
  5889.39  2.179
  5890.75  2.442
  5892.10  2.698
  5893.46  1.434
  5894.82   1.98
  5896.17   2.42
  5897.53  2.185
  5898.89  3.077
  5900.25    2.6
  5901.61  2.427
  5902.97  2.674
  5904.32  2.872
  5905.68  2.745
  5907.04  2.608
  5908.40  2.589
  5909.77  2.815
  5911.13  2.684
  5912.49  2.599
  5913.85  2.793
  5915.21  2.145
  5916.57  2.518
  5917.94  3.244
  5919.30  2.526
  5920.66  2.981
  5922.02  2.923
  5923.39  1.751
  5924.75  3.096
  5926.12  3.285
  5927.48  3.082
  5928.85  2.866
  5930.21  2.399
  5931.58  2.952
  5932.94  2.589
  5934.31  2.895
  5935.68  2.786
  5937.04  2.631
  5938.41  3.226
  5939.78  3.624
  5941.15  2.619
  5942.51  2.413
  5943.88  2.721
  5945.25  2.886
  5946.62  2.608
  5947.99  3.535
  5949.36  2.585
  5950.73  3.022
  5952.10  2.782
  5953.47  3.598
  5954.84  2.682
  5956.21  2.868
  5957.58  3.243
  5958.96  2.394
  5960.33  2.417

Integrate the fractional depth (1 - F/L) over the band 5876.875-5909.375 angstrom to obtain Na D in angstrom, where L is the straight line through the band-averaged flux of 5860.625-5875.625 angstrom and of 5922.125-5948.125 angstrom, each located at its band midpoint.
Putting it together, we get 1.4 angstrom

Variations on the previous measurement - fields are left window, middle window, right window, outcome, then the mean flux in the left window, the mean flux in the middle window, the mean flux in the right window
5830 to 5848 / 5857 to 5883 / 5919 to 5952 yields 3.8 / 2.95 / 2.48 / 2.84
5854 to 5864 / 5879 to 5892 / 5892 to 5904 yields 0.0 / 2.35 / 2.37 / 2.39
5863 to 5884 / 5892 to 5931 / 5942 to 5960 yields 1.3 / 2.57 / 2.62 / 2.87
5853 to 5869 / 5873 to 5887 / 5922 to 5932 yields -0.2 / 2.41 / 2.55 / 2.78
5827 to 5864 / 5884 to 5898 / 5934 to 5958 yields 3.0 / 2.73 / 2.22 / 2.93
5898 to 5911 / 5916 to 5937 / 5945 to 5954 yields 0.4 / 2.7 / 2.79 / 3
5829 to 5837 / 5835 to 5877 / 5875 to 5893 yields 3.0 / 3.05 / 2.6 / 2.49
